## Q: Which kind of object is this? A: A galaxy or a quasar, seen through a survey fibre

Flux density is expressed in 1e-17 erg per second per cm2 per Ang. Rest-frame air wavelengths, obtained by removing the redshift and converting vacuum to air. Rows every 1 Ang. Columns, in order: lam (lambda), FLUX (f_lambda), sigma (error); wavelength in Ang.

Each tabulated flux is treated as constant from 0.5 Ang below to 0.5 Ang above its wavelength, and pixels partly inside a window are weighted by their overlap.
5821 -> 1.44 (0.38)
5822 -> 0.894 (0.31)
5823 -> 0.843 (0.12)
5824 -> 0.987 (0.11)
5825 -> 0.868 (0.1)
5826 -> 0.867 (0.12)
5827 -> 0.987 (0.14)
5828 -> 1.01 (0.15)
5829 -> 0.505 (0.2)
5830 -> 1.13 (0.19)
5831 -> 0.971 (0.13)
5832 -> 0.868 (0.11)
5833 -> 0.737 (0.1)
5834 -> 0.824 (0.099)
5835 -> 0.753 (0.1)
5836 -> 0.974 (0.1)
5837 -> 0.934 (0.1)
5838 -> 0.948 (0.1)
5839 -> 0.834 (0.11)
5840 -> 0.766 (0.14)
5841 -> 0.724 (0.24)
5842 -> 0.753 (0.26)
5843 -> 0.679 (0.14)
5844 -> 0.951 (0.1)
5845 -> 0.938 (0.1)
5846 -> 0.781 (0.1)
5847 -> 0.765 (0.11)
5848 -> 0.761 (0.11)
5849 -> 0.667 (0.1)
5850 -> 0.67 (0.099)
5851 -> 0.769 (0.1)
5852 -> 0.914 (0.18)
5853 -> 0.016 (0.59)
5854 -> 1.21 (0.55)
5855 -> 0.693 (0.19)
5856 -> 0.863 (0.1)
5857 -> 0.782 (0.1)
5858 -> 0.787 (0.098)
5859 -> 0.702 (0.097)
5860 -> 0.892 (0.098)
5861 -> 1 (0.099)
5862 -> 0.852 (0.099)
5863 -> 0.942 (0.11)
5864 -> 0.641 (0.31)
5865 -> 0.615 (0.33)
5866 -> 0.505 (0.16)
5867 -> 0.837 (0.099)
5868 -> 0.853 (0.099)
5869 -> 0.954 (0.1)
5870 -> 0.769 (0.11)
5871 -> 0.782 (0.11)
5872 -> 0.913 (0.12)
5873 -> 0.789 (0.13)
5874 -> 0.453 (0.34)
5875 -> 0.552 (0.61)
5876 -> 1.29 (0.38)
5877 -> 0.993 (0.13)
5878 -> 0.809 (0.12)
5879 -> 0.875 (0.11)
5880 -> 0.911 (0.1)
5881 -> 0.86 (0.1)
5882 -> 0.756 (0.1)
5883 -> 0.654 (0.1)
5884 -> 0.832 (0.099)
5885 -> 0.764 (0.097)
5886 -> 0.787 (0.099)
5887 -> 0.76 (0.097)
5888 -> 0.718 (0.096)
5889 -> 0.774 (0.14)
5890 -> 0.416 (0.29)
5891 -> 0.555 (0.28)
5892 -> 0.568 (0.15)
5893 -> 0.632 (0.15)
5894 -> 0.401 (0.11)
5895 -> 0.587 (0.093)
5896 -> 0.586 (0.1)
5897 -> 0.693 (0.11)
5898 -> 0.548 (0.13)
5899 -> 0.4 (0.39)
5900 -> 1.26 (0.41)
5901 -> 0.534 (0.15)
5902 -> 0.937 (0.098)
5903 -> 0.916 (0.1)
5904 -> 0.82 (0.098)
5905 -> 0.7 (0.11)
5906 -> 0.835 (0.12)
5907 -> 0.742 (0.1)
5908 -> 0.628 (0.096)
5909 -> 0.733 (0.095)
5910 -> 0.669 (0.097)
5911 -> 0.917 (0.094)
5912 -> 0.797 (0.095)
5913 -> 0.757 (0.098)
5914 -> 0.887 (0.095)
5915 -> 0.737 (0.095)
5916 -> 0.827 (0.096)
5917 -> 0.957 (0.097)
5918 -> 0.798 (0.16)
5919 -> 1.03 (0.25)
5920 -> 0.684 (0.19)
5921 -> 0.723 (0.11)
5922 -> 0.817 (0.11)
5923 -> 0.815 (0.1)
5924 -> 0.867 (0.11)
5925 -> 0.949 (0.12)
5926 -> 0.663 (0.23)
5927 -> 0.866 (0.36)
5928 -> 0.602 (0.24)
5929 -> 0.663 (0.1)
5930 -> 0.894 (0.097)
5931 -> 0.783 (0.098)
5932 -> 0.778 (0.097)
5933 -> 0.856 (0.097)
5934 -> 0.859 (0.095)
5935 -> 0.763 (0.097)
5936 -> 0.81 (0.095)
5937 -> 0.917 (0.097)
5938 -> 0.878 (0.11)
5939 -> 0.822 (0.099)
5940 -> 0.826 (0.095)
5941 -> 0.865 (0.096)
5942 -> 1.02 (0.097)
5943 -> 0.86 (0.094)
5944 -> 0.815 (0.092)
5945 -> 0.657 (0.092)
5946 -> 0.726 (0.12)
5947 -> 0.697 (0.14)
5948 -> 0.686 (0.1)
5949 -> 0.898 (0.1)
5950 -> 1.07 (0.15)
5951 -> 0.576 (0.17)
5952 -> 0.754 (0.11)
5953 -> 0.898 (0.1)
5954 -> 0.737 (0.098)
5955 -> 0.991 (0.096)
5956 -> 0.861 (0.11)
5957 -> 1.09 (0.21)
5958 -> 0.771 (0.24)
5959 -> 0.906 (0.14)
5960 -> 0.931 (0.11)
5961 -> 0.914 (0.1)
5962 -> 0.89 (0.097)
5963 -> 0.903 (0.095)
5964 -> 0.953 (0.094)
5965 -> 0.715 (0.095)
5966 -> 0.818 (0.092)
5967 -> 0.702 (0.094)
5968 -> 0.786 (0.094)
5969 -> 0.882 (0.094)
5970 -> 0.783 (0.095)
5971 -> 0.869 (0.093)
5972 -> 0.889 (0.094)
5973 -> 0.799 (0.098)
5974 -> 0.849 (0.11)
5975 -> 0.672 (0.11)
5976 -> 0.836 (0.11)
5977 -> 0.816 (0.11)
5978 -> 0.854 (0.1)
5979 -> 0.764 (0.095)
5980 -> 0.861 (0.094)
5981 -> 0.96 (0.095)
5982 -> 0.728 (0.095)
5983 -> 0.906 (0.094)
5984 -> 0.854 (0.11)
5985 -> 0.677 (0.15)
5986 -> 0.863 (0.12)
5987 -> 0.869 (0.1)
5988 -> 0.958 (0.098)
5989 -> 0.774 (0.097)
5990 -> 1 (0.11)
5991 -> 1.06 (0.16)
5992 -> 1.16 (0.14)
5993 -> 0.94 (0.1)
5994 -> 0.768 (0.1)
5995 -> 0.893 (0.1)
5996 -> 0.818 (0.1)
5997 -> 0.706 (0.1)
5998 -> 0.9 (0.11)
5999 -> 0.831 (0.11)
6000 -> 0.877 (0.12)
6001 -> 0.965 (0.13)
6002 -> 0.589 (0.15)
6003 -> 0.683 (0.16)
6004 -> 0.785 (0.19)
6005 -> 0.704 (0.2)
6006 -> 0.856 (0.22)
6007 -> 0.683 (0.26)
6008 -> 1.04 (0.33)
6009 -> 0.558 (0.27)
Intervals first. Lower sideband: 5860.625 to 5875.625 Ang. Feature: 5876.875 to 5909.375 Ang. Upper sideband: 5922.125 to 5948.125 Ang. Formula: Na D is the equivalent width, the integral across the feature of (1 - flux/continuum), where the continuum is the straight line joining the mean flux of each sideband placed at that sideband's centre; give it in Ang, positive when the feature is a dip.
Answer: 2.4 Ang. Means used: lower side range 0.766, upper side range 0.807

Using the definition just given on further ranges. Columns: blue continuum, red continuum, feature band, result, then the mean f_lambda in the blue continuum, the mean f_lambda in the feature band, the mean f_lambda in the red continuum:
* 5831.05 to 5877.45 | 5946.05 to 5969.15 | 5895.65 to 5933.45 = 2.0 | 0.799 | 0.781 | 0.842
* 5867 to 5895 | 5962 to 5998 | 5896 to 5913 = 0.5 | 0.755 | 0.753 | 0.849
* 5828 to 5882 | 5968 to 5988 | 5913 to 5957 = 0.1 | 0.808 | 0.821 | 0.83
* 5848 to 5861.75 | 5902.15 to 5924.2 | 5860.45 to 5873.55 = -0.5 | 0.768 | 0.803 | 0.804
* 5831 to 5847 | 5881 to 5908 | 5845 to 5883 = -0.9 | 0.833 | 0.79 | 0.701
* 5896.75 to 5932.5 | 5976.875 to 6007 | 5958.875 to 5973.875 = -0.4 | 0.785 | 0.848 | 0.845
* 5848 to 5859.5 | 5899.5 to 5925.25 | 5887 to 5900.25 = 2.9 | 0.735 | 0.619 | 0.819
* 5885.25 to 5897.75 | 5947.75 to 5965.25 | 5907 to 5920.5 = -1.7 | 0.624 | 0.799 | 0.868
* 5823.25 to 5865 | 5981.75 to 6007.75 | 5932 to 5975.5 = 0.1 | 0.82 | 0.836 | 0.843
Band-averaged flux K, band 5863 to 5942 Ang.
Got 0.772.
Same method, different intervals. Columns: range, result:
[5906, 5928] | 0.799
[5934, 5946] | 0.835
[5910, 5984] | 0.828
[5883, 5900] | 0.646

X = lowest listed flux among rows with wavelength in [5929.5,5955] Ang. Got 0.576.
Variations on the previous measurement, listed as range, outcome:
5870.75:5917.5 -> 0.4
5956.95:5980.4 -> 0.672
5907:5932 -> 0.602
